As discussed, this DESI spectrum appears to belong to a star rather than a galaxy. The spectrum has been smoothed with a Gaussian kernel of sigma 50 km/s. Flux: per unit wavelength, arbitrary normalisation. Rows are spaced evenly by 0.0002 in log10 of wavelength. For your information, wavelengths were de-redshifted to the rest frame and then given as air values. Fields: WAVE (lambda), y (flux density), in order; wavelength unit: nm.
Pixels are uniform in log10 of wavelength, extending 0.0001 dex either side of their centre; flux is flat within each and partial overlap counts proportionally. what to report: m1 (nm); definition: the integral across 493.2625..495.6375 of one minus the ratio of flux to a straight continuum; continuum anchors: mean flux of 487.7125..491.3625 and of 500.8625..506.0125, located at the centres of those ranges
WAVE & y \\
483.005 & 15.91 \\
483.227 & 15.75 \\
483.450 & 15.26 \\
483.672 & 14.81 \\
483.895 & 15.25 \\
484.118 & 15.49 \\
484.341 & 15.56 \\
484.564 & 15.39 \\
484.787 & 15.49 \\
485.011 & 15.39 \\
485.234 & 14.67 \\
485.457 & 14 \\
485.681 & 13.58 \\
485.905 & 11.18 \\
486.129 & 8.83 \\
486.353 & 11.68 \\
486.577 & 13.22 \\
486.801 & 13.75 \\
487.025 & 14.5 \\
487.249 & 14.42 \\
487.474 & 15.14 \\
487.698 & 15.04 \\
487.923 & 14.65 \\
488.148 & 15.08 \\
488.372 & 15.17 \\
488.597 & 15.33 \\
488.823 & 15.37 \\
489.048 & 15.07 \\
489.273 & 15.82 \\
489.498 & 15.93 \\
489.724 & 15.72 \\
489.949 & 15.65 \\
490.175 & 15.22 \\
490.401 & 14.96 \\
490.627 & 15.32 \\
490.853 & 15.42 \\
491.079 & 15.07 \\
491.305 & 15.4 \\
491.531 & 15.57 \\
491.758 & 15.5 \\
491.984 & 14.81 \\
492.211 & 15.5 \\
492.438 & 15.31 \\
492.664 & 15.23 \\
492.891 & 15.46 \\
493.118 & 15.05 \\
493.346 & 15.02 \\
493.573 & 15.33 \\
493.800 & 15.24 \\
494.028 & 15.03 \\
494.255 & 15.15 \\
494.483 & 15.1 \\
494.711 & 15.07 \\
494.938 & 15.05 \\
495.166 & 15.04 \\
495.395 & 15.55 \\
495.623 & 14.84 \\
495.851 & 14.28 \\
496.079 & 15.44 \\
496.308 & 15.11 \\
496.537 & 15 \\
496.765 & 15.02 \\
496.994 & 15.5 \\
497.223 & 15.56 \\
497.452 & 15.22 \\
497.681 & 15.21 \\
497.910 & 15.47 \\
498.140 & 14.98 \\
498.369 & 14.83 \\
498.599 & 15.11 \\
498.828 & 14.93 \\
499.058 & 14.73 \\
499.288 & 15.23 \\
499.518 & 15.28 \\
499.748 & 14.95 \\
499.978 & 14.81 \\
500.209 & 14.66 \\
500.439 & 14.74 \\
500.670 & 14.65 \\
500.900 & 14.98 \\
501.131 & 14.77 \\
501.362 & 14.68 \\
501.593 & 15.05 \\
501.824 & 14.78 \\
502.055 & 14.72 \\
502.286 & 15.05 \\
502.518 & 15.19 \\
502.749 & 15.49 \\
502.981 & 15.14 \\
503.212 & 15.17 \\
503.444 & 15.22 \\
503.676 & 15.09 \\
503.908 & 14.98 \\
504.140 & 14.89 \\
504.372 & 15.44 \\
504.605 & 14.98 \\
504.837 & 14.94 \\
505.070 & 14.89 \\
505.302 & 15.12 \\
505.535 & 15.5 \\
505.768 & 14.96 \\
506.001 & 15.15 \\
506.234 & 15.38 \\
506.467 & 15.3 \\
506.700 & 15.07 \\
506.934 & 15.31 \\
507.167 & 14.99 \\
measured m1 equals 0.012 nm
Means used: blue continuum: 15.3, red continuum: 15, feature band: 15.1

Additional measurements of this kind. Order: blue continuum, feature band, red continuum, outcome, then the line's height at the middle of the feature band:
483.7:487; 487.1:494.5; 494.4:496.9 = -0.39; 14.5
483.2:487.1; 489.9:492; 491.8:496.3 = -0.08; 14.8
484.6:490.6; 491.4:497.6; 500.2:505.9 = -0.21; 14.7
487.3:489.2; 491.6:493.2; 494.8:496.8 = -0.02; 15.1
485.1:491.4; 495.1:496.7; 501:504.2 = -0.03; 14.8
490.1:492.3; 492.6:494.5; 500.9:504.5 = 0.01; 15.2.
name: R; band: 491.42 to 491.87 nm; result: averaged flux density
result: 15.5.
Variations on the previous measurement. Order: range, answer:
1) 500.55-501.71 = 14.8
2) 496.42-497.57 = 15.3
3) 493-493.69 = 15.1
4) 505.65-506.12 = 15.1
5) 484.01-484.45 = 15.5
